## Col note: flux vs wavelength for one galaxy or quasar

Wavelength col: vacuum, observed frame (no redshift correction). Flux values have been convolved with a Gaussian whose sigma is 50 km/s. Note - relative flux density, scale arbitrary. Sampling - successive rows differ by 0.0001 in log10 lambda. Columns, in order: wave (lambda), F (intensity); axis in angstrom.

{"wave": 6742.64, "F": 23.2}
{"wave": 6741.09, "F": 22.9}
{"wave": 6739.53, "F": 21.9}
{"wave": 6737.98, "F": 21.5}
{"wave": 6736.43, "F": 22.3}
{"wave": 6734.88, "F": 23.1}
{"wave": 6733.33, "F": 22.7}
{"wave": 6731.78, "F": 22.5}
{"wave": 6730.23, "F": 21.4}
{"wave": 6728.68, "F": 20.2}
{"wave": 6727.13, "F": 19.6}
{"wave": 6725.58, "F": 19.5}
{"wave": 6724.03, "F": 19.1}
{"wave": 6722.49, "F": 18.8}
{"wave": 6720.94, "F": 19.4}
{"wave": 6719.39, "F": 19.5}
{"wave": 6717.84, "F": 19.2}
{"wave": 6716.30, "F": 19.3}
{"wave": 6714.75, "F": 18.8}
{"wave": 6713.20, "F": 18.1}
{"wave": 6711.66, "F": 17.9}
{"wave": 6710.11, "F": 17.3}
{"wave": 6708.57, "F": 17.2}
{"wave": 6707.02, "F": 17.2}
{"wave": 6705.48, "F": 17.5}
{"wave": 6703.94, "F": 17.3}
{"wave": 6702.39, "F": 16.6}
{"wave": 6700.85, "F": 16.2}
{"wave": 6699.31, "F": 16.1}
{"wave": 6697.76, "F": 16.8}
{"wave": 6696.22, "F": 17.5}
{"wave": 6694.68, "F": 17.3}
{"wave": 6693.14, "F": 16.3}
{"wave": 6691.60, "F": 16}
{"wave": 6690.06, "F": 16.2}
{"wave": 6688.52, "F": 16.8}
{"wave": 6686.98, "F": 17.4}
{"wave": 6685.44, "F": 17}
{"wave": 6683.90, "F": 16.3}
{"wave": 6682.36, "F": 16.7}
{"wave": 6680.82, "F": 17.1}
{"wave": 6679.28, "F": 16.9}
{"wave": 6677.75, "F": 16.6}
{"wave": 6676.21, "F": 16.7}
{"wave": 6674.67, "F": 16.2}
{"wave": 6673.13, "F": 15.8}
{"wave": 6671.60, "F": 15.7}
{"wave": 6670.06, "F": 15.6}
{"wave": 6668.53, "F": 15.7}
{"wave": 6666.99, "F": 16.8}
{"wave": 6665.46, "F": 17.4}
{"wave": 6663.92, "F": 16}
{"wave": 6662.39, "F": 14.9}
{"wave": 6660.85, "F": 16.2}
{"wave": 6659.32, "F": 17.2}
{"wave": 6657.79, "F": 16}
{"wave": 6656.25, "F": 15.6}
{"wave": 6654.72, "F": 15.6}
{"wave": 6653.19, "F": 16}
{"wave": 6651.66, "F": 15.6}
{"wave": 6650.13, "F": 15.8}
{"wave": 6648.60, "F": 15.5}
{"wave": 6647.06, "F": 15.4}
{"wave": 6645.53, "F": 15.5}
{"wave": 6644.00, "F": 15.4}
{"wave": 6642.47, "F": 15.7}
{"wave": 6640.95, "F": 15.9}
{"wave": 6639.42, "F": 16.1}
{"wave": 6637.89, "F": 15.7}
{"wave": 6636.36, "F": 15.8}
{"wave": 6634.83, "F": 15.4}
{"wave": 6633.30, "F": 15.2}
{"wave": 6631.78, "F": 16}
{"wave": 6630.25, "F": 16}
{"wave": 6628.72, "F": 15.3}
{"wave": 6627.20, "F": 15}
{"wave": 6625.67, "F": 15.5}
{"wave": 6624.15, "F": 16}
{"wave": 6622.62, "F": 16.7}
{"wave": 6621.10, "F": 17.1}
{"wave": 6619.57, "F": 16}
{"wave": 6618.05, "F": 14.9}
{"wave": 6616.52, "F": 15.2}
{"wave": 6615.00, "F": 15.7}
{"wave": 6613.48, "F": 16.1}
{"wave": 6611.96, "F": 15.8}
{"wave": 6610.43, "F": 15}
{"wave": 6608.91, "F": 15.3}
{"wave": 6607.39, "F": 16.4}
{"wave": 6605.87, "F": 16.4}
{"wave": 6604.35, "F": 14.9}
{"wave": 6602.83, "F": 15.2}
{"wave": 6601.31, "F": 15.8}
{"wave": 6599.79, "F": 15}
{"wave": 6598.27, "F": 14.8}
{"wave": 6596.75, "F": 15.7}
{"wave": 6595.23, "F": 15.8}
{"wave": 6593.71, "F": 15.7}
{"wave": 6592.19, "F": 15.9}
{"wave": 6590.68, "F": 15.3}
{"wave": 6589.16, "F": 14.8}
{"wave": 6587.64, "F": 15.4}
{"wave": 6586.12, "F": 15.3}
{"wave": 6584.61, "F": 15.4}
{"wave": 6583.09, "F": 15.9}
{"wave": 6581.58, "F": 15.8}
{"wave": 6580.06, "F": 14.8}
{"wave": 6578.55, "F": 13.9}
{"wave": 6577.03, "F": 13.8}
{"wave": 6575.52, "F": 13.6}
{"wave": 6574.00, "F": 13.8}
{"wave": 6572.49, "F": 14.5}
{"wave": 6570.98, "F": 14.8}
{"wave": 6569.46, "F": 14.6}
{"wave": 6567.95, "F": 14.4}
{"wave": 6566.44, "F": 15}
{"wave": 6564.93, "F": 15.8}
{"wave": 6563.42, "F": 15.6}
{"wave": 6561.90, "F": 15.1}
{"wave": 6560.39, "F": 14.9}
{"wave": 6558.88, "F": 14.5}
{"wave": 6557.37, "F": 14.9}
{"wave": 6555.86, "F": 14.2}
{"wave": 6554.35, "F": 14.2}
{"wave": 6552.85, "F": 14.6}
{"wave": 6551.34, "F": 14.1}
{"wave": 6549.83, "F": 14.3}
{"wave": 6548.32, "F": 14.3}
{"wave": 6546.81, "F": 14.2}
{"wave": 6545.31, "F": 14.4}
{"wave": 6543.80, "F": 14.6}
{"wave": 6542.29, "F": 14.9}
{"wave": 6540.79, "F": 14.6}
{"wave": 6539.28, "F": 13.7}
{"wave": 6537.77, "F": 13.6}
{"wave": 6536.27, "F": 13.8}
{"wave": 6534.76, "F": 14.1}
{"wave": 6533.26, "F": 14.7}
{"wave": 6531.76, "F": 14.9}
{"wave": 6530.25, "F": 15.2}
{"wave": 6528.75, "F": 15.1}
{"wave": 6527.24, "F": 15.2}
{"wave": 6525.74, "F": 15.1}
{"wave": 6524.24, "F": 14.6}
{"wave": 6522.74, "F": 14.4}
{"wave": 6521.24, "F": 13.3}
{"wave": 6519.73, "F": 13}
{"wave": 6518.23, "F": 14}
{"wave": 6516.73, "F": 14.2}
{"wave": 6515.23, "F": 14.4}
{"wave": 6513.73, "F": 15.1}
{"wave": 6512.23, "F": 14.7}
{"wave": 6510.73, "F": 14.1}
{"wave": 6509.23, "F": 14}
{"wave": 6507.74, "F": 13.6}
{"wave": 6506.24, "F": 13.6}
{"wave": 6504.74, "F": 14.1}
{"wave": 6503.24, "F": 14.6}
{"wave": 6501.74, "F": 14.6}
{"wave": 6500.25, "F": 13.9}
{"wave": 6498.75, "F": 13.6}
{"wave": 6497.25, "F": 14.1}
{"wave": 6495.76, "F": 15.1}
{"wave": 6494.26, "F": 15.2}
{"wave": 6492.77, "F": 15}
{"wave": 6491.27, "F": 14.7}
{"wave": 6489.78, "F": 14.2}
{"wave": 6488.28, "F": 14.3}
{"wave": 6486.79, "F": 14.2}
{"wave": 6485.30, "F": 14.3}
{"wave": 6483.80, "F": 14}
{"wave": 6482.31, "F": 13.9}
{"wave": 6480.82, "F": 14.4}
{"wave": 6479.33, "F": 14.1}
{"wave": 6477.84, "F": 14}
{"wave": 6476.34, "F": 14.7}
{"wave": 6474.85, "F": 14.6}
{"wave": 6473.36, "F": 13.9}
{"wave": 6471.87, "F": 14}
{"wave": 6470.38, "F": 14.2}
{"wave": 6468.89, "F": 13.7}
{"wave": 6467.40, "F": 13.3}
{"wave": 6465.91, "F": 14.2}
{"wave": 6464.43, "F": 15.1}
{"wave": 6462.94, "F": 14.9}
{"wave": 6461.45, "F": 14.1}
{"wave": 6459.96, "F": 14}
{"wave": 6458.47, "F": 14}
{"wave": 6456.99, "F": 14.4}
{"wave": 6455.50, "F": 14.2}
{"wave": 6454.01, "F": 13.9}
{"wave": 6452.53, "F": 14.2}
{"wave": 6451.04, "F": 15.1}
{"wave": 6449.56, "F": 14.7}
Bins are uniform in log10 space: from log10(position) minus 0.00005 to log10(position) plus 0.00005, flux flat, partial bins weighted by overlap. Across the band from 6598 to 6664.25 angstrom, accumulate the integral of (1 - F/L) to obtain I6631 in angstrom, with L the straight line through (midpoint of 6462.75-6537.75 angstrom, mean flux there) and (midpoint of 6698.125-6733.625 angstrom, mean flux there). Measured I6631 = 4.9 angstrom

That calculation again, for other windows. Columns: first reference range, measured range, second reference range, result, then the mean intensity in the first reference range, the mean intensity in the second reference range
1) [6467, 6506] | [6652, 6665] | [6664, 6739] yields 1.0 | 14.3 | 18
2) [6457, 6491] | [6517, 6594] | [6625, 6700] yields 2.0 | 14.2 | 16.1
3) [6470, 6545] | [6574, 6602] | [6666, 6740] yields 1.3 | 14.3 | 18.1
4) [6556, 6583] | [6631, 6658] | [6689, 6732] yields 1.4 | 14.7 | 18.1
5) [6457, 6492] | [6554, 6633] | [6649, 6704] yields 1.1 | 14.2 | 16.4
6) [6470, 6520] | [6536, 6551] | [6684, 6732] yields 0.9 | 14.3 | 18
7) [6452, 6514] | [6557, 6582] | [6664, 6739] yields 1.7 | 14.3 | 18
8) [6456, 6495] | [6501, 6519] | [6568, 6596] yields 0.3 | 14.3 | 14.9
